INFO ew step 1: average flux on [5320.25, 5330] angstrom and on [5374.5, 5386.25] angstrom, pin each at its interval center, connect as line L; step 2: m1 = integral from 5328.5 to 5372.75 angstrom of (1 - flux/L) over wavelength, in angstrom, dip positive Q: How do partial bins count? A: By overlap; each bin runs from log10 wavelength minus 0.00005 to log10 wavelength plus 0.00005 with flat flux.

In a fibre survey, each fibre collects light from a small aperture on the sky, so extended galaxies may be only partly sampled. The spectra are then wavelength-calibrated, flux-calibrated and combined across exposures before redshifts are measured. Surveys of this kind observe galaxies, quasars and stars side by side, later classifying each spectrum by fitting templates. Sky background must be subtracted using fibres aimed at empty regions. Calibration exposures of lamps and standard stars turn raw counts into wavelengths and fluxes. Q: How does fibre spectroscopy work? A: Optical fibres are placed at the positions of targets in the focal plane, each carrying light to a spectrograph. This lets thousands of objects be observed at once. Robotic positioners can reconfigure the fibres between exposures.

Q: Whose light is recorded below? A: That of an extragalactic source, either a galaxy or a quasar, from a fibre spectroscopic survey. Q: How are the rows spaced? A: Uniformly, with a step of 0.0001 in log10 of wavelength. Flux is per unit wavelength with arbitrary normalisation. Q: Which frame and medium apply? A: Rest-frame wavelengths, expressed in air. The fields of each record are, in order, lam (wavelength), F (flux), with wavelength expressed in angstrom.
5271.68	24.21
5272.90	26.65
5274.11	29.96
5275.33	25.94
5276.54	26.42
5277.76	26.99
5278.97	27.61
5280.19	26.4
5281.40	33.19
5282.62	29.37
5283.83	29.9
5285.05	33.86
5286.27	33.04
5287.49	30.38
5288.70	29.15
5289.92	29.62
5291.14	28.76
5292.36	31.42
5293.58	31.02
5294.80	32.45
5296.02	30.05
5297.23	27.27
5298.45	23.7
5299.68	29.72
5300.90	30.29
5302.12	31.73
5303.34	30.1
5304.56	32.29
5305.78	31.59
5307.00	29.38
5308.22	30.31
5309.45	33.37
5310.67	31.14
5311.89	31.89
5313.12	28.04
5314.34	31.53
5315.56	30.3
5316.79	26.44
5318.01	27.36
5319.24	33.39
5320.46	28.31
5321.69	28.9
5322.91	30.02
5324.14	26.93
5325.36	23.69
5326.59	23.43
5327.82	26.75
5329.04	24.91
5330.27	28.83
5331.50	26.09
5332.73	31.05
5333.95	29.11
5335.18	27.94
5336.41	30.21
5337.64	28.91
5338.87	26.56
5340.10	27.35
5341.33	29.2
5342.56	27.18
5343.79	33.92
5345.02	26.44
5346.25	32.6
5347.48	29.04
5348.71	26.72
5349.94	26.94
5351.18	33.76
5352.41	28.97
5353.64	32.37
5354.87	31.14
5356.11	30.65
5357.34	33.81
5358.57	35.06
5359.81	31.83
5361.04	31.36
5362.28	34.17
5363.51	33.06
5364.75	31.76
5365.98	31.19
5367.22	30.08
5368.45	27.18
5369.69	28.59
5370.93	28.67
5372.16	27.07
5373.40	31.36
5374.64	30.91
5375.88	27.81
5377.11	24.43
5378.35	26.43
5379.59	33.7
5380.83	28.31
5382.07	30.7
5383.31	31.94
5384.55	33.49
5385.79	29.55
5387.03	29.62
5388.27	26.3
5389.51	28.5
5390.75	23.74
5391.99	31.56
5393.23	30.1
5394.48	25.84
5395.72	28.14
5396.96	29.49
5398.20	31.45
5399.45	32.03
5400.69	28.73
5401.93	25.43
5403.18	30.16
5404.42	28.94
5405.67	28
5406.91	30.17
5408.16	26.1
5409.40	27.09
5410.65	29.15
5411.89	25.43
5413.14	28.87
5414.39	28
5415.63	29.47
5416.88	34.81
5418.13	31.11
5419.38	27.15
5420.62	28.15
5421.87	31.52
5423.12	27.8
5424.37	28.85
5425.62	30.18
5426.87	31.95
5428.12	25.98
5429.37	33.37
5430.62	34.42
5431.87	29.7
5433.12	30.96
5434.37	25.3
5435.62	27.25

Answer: -2.8 angstrom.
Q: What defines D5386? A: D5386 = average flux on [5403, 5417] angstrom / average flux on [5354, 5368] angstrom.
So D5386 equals 0.89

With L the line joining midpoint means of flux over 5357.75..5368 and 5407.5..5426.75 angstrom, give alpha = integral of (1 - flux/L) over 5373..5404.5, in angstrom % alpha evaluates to 1.6 angstrom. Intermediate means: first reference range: 32.3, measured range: 29.2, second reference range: 29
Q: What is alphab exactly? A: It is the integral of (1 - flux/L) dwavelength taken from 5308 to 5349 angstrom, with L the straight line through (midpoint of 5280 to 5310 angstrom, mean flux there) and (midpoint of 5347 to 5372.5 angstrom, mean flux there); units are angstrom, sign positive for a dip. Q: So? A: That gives 2.4 angstrom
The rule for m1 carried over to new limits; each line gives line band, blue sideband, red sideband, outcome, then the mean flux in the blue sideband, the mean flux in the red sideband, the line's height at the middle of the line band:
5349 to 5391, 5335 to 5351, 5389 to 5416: -2.2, 28.8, 28.5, 28.7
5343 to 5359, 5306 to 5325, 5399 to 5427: -0.7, 29.8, 29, 29.5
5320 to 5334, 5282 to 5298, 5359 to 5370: 1.6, 30.4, 31.1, 30.8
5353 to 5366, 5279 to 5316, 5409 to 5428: -1.2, 30.3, 29.2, 29.8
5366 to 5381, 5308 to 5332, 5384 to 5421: 0.0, 28.6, 28.9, 28.8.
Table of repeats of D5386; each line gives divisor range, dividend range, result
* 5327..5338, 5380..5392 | 1.04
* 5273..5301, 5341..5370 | 1.05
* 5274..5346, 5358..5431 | 1.01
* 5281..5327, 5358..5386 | 1.02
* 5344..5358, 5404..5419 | 0.95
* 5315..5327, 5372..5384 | 1.05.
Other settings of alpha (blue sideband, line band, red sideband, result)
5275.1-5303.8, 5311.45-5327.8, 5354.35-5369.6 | 1.1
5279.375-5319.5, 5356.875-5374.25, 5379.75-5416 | -1.0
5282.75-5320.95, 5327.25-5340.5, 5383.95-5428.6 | 0.8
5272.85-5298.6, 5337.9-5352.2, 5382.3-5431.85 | 0.1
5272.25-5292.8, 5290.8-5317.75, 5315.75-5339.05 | -1.4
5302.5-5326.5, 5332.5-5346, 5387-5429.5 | 0.2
